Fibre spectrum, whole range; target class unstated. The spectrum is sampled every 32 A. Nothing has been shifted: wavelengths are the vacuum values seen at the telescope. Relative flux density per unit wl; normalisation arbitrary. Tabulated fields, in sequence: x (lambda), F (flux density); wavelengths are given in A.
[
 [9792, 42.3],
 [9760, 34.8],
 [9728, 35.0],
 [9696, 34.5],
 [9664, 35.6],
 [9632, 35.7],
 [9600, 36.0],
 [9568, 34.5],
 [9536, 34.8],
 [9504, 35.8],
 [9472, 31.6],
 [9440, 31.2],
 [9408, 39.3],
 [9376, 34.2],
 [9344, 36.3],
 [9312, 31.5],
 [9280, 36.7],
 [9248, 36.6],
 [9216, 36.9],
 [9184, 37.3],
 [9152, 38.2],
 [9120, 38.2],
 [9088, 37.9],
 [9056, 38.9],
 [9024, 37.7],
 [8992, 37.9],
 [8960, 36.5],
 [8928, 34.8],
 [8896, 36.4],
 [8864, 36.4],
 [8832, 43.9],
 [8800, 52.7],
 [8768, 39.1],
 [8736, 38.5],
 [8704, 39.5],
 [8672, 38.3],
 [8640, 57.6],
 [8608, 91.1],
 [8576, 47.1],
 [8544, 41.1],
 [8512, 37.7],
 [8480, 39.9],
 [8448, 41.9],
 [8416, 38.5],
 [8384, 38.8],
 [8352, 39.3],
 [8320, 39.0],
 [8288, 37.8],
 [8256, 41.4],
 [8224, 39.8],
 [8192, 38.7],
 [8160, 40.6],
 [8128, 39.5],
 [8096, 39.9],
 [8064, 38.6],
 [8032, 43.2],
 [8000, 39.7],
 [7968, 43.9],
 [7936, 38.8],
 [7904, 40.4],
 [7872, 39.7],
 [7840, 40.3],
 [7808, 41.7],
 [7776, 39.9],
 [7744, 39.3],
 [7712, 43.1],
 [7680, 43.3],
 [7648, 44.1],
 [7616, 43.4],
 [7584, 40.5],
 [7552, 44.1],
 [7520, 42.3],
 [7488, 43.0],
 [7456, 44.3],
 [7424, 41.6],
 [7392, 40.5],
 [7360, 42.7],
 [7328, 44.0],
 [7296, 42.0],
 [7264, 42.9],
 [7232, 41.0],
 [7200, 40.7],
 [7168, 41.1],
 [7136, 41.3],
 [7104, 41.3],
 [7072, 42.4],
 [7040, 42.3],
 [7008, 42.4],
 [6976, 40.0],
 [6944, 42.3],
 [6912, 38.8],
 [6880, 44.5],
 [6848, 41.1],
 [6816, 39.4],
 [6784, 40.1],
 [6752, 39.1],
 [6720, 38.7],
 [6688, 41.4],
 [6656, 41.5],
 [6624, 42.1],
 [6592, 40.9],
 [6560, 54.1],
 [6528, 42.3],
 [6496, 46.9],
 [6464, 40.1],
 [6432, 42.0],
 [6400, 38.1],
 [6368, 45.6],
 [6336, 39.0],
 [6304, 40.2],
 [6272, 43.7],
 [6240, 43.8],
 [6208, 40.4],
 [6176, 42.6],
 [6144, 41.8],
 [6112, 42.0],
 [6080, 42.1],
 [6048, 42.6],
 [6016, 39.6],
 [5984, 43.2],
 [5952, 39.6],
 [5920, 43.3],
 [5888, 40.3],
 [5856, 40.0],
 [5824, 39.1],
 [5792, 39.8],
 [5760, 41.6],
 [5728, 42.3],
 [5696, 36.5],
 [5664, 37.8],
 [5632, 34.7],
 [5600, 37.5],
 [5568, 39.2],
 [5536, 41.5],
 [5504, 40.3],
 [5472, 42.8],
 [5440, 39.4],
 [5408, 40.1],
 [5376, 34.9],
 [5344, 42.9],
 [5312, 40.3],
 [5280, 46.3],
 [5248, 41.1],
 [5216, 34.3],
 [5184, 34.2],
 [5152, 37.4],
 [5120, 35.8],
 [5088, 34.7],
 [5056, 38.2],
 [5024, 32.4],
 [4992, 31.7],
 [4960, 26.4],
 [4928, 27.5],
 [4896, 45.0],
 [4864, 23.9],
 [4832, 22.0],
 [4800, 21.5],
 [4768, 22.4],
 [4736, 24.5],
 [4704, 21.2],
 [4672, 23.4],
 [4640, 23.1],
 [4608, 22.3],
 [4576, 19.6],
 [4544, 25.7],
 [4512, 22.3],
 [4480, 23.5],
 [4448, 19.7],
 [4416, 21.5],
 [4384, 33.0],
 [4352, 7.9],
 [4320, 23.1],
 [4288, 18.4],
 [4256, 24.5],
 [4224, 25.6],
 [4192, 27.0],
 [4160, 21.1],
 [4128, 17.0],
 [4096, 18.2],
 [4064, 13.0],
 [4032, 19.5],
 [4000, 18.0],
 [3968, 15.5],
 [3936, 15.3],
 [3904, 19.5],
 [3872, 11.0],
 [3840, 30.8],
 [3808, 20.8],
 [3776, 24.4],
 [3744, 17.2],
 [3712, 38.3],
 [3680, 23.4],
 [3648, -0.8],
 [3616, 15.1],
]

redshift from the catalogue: 0.31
